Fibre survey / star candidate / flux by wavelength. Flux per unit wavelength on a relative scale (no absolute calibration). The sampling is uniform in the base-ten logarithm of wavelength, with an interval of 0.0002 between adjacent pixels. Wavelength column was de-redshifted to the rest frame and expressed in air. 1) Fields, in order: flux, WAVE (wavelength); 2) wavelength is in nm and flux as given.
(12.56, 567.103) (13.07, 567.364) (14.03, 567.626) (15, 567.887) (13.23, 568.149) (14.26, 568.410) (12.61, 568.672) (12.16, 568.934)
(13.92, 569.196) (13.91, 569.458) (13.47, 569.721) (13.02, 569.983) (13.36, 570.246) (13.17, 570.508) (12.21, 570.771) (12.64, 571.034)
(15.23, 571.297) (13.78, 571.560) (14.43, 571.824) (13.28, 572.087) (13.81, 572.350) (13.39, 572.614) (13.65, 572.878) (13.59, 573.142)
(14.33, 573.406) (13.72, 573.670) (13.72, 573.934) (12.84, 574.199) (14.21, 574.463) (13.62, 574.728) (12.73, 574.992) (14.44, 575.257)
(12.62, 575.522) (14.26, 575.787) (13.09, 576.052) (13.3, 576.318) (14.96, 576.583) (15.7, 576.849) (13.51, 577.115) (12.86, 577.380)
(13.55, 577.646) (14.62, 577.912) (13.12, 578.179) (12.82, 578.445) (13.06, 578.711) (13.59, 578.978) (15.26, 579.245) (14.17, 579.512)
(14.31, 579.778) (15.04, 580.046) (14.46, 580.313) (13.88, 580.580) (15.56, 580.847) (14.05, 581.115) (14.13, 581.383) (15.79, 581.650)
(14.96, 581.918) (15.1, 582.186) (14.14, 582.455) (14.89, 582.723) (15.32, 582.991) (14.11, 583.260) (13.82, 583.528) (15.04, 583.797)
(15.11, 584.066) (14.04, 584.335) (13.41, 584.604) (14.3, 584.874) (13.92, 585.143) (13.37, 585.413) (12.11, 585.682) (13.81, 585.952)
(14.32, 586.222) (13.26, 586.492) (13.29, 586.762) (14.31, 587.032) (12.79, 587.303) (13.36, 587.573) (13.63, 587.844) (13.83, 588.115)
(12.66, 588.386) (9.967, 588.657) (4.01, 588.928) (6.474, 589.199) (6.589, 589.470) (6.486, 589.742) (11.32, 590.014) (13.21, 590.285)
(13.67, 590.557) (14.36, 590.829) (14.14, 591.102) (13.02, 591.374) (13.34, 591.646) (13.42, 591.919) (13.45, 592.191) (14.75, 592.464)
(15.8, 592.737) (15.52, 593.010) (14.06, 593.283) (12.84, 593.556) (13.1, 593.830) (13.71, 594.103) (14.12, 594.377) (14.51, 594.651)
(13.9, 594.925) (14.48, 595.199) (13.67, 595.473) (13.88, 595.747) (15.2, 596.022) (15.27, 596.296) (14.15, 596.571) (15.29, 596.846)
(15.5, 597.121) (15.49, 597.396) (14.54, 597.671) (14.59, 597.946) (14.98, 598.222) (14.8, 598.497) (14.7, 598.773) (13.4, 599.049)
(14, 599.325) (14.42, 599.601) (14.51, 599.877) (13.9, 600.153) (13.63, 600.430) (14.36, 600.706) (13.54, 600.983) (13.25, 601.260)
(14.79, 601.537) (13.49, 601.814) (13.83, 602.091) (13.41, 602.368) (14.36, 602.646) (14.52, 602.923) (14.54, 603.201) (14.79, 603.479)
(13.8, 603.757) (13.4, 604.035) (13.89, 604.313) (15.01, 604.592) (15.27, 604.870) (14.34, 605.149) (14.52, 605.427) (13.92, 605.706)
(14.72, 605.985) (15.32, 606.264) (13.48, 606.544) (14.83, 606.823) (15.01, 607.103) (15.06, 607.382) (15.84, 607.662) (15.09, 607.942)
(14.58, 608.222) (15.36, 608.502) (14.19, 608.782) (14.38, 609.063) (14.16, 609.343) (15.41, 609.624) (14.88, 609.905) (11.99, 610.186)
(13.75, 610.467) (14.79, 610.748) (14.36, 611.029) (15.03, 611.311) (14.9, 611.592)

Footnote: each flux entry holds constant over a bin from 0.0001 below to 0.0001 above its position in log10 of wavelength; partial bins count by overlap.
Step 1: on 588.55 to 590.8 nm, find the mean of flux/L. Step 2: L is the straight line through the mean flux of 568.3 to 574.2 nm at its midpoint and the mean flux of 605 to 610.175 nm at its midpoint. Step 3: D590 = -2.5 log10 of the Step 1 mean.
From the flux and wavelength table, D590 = 0.46 mag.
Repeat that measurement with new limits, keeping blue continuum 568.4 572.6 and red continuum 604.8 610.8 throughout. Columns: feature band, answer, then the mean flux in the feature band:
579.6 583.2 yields -0.073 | 14.7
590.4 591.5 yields 0.021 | 13.8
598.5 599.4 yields 0.012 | 14.1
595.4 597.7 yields -0.044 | 14.8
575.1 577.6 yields -0.018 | 13.8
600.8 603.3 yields 0.033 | 14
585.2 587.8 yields 0.039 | 13.4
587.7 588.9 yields 0.187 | 11.8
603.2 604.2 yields 0.029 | 14.1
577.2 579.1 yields 0.023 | 13.4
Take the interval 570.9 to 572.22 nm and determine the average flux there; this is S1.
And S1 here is 13.9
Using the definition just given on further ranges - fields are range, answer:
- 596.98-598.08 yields 15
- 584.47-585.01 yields 13.8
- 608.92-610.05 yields 14.7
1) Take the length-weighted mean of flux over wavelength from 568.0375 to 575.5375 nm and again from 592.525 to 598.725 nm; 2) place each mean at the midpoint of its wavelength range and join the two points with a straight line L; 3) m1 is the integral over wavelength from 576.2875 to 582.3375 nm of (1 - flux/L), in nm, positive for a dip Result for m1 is -0.191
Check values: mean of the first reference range 13.5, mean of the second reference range 14.5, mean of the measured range 14.3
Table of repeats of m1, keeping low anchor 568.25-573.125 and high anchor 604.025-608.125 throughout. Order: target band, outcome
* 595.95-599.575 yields -0.09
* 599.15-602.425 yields 0.13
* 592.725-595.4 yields 0.03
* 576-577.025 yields -0.05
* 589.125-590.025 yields 0.43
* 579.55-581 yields -0.09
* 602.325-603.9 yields 0.03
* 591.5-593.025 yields -0.01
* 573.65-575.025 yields 0.01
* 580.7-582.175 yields -0.11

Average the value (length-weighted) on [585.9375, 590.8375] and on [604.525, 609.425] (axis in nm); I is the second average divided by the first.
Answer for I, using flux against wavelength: 1.3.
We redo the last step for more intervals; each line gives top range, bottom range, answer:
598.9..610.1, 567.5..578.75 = 1.06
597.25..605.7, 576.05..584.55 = 1.00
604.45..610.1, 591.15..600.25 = 1.03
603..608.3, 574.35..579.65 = 1.06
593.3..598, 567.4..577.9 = 1.05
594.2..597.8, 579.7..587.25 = 1.02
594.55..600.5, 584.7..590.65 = 1.22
